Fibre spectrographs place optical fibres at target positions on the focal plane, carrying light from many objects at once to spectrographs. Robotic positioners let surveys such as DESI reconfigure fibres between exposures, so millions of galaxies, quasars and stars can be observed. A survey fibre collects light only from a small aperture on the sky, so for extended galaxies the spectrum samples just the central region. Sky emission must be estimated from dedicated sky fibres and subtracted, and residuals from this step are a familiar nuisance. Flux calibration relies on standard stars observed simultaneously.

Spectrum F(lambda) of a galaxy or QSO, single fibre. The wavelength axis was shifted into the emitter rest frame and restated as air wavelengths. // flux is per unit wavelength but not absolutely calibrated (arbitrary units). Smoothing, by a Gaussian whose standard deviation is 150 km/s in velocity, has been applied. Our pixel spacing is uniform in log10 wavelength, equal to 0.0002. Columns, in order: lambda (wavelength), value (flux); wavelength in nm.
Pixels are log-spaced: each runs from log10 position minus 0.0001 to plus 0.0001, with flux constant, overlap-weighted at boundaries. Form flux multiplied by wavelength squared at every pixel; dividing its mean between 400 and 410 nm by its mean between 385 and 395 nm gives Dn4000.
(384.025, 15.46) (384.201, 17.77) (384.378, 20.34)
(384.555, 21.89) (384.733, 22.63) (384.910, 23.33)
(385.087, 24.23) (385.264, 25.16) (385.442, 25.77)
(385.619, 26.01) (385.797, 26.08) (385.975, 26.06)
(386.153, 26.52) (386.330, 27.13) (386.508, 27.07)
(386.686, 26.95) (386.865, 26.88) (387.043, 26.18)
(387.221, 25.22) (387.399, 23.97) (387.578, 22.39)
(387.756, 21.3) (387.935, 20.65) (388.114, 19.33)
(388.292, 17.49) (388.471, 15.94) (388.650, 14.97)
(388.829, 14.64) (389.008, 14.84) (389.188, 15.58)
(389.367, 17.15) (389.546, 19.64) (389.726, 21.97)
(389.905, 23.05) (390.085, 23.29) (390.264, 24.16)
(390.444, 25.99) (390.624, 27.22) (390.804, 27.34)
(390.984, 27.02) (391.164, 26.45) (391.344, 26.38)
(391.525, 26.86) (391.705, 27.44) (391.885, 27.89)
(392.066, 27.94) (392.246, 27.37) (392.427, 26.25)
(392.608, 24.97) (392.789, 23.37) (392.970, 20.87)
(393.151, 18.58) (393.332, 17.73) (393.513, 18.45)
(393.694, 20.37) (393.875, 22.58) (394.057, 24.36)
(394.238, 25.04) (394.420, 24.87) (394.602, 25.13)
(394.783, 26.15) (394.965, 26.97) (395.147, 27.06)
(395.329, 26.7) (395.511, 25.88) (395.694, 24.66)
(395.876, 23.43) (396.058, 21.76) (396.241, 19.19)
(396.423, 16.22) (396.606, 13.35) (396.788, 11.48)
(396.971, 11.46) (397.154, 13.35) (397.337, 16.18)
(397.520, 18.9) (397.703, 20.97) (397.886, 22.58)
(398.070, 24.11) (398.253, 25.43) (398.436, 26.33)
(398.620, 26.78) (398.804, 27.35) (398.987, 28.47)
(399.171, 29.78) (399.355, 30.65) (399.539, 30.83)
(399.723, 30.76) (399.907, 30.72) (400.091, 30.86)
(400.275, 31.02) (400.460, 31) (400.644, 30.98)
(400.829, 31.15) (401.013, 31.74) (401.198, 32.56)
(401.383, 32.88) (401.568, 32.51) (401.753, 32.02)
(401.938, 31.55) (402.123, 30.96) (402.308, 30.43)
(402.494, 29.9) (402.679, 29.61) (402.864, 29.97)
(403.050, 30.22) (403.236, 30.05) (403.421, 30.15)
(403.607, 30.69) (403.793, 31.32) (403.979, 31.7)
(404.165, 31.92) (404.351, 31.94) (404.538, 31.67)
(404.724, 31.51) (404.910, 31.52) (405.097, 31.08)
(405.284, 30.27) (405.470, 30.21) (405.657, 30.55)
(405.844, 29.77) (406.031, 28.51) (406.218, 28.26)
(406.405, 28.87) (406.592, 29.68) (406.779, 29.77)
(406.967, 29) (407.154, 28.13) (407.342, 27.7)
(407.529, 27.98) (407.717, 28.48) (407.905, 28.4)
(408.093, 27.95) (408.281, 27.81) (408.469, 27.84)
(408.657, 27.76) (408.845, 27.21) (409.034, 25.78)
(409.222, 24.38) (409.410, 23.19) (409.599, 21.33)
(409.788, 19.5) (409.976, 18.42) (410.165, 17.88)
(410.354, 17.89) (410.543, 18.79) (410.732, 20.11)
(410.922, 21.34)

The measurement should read 1.3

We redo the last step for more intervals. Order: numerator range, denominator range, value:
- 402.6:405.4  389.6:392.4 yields 1.27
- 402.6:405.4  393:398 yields 1.55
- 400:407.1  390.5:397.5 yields 1.41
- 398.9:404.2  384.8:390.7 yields 1.47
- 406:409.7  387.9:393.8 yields 1.34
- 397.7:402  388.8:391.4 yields 1.38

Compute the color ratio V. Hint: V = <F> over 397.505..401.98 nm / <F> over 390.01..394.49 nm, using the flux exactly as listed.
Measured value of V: 1.2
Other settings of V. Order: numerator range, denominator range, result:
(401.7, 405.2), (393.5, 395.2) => 1.27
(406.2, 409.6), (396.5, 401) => 1.10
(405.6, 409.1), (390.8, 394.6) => 1.17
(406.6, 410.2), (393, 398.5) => 1.22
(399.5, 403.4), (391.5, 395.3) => 1.28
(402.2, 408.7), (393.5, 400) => 1.27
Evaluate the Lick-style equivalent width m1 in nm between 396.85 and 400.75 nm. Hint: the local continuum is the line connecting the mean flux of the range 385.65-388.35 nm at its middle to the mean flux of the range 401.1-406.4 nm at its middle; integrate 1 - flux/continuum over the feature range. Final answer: 0.46 nm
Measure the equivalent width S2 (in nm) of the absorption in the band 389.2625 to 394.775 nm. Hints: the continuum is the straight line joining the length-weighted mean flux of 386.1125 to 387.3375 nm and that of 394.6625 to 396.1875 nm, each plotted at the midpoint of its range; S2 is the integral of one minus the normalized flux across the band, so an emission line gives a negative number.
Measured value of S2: 0.36 nm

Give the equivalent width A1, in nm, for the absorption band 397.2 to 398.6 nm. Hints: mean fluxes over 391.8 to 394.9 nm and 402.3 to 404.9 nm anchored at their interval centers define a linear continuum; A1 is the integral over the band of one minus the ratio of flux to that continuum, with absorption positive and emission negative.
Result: 0.25 nm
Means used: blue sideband 23.7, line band 22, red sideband 30.8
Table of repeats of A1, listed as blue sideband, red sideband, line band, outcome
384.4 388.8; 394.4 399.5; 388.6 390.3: 0.31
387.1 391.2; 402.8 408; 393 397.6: 0.69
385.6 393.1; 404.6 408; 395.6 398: 0.74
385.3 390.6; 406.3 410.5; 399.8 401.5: -0.49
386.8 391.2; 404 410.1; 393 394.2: 0.14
